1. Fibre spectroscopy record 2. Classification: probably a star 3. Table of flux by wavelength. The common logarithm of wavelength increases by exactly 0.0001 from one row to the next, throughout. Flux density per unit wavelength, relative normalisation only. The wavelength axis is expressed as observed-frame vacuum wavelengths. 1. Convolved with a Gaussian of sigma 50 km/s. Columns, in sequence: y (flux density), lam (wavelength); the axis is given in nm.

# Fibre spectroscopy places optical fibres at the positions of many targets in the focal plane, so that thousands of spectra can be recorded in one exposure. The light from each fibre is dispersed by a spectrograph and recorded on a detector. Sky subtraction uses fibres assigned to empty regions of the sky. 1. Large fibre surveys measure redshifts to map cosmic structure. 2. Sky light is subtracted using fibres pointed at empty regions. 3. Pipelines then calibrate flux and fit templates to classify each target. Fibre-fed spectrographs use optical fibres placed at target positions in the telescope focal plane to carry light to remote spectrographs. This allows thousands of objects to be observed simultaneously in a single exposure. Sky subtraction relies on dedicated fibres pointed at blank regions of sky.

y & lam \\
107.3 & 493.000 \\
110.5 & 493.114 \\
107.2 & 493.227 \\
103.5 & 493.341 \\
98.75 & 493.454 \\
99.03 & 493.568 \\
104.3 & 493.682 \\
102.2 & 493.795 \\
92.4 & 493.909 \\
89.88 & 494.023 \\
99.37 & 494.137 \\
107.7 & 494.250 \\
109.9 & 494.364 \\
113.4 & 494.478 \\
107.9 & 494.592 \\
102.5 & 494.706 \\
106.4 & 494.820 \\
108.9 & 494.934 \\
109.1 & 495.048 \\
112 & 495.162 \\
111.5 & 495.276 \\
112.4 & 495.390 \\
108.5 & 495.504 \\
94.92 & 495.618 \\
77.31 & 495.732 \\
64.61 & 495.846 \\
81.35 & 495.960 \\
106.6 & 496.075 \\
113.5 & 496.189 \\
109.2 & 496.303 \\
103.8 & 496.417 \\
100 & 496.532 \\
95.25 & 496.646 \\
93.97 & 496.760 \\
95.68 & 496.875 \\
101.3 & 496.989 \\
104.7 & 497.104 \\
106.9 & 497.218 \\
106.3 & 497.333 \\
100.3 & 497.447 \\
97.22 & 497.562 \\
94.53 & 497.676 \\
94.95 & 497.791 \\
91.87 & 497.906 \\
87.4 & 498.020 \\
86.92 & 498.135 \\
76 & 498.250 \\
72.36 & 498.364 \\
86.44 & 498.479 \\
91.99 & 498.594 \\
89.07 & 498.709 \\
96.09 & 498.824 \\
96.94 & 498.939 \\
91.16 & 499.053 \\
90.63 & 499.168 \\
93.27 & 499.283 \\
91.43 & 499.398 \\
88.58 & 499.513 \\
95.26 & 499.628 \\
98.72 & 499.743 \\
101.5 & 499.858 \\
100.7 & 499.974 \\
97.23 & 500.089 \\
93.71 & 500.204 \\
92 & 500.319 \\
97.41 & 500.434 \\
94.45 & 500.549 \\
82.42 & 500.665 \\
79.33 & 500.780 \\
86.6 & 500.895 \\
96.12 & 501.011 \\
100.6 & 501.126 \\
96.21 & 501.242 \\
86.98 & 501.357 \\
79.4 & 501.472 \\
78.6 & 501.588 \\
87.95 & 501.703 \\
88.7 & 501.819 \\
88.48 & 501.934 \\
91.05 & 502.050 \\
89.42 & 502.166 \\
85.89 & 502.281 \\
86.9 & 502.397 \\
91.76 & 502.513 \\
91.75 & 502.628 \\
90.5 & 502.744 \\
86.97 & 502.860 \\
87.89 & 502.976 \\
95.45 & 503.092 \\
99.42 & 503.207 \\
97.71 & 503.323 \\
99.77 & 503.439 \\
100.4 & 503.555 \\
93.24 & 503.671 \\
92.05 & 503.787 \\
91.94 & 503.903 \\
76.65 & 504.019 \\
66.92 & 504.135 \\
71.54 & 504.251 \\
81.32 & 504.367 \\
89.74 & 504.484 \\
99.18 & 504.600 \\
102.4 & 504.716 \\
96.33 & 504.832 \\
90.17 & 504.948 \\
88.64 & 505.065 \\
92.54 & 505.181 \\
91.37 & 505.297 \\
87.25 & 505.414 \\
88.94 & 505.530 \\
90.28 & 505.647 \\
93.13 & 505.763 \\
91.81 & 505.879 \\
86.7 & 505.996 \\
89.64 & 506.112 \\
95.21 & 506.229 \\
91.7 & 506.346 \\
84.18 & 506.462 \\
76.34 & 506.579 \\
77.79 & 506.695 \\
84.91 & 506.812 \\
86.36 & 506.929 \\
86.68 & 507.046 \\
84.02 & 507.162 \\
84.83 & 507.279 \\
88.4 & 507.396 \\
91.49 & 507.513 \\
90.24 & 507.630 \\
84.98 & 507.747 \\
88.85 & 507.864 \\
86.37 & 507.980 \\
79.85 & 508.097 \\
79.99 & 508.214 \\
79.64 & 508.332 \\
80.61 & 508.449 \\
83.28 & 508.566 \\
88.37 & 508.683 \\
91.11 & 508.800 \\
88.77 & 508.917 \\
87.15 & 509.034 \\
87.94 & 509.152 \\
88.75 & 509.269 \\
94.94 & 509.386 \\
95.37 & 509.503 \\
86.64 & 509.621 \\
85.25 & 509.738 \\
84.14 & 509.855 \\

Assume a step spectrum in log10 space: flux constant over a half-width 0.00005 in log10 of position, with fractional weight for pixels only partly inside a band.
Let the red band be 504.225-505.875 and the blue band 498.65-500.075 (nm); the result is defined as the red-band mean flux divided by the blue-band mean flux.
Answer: 0.96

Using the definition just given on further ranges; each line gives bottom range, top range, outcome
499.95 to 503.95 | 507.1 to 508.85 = 0.94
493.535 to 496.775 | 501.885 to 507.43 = 0.88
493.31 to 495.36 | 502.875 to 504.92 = 0.87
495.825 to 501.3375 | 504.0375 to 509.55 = 0.93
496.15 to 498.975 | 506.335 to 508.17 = 0.89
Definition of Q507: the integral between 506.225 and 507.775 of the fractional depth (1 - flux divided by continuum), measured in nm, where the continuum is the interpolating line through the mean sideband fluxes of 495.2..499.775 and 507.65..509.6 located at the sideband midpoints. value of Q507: 0.03 nm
